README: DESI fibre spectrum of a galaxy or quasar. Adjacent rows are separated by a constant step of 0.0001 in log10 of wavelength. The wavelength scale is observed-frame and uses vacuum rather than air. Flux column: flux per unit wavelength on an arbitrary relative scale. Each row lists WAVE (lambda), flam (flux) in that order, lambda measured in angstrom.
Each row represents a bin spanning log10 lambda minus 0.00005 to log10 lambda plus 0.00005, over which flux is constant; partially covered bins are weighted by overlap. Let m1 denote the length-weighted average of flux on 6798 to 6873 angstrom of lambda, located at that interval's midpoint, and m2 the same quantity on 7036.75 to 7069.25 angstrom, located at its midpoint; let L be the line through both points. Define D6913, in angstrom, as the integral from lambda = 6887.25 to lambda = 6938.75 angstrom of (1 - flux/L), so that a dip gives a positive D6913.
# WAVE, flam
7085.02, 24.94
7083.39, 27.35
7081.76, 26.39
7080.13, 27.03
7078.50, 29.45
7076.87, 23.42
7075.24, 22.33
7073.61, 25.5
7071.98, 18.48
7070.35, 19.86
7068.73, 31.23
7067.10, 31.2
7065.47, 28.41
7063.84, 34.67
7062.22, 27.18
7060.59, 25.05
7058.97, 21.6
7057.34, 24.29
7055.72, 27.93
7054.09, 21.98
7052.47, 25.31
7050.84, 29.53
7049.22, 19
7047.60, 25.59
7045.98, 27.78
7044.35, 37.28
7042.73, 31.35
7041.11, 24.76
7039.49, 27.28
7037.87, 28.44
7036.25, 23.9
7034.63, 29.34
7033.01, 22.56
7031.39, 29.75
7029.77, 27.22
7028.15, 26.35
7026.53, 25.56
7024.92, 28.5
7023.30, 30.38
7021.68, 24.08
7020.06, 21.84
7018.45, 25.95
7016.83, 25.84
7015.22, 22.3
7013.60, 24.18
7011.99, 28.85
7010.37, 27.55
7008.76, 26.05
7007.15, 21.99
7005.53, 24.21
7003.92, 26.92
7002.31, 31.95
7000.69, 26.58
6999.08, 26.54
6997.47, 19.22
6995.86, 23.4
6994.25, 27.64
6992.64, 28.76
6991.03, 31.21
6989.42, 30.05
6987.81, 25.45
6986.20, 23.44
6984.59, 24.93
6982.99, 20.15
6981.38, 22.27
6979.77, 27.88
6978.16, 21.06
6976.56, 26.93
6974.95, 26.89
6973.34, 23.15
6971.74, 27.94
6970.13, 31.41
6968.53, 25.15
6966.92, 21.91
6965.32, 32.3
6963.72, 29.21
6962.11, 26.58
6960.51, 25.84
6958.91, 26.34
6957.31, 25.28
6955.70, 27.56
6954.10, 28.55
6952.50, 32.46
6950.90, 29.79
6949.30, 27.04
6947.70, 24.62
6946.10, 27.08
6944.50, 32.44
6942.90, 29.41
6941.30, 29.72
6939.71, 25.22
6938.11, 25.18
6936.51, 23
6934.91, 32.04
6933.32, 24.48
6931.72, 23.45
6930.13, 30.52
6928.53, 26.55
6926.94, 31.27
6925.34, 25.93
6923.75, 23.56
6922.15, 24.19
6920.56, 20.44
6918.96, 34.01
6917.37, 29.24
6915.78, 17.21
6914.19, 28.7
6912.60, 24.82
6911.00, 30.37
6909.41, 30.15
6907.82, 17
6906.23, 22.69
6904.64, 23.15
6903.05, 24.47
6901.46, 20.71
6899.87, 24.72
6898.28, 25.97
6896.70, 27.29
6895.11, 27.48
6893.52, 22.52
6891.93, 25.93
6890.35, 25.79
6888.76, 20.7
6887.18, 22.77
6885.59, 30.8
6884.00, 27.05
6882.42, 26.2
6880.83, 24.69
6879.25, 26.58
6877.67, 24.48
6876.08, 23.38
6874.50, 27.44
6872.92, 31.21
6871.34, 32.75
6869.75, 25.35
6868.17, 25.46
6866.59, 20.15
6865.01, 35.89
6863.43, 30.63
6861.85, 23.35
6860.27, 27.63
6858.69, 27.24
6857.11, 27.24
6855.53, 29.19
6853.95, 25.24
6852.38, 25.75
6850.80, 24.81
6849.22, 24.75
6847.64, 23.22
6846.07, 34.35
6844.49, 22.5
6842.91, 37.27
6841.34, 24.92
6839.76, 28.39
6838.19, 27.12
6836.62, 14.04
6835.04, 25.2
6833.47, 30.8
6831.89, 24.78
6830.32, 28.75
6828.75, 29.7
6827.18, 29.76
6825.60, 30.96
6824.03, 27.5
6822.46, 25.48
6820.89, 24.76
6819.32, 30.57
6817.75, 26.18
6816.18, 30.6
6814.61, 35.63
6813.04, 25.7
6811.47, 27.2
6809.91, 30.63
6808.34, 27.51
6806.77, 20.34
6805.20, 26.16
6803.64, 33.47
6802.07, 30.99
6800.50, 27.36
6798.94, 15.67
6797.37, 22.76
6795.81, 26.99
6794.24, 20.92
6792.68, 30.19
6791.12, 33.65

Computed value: 3.7 angstrom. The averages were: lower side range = 27.3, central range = 25.4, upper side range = 27.4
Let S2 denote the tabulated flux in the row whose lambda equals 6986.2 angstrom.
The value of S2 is 23.44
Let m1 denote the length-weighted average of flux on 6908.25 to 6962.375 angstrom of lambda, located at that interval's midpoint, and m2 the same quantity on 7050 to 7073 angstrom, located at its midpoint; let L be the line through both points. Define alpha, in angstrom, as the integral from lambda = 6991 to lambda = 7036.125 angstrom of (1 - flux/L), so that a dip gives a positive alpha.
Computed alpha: 0.7 angstrom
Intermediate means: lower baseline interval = 27.1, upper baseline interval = 26.2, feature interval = 26.1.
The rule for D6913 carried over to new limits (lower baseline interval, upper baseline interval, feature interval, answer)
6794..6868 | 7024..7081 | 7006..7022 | 1.1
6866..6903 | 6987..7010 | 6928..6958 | -1.8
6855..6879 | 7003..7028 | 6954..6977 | -0.6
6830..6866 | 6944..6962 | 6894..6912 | 1.7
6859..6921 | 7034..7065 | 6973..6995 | 0.7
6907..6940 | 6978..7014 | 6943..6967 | -1.9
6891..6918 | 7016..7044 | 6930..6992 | -2.7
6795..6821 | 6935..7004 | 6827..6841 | 0.4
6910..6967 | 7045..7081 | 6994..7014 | 0.5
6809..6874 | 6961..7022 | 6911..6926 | 0.6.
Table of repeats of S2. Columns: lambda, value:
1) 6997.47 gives 19.22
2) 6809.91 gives 30.63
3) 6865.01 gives 35.89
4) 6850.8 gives 24.81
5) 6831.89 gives 24.78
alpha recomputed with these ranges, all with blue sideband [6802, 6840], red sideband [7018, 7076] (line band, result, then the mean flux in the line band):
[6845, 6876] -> 0.1 angstrom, 27.3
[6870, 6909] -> 2.8 angstrom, 25.3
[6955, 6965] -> -0.1 angstrom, 27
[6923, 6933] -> 0.1 angstrom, 26.8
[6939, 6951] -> -0.5 angstrom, 28.1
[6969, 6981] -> 0.2 angstrom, 26.3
